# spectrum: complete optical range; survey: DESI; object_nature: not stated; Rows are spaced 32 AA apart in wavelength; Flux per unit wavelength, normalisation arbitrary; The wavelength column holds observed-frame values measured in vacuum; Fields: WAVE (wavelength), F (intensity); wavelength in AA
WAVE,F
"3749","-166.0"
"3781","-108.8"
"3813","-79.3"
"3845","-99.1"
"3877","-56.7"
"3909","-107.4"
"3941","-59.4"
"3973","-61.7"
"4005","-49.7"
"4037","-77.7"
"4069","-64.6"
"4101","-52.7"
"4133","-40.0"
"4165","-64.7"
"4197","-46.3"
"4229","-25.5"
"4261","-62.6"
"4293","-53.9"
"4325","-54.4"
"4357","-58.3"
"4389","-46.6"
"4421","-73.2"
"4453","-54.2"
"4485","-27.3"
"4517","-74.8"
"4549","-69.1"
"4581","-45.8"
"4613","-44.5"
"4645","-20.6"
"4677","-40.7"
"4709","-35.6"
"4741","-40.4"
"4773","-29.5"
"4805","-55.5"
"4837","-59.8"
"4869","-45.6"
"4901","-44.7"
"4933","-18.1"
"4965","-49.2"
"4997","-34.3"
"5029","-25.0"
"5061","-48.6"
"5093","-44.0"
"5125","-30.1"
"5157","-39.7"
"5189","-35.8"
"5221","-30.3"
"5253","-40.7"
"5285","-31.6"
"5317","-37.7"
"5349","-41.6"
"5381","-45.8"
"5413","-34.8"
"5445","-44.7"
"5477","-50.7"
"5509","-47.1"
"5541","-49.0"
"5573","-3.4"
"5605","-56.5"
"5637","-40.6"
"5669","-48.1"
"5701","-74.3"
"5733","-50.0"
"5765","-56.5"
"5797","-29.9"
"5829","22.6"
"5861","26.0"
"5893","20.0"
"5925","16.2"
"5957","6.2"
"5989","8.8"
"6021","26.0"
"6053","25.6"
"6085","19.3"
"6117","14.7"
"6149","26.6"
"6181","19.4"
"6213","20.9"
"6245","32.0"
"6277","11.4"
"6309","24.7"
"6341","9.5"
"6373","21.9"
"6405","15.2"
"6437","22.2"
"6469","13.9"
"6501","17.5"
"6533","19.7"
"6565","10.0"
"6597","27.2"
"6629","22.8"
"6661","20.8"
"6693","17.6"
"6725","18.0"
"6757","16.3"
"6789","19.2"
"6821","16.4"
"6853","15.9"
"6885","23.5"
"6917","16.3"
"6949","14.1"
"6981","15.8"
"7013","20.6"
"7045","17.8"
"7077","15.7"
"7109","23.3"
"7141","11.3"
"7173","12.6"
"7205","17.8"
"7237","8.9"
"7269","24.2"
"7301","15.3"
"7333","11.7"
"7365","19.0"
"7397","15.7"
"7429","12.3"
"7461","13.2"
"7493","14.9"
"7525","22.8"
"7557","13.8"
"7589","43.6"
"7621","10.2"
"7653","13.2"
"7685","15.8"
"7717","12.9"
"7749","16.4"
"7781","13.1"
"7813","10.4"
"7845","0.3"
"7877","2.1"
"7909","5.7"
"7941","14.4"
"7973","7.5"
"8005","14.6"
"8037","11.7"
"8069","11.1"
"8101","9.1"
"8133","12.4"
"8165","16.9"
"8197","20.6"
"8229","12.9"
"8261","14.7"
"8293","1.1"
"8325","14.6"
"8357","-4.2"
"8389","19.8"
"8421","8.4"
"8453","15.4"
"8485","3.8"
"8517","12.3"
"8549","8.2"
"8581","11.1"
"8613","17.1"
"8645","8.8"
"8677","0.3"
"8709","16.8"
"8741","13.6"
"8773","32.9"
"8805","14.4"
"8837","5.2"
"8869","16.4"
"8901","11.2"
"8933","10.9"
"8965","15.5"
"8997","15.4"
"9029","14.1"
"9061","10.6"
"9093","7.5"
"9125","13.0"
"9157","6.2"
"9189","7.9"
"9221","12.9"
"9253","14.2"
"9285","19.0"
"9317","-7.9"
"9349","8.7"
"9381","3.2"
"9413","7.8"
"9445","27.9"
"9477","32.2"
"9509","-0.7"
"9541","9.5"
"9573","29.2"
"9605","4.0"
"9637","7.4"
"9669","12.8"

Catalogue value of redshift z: 0.51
